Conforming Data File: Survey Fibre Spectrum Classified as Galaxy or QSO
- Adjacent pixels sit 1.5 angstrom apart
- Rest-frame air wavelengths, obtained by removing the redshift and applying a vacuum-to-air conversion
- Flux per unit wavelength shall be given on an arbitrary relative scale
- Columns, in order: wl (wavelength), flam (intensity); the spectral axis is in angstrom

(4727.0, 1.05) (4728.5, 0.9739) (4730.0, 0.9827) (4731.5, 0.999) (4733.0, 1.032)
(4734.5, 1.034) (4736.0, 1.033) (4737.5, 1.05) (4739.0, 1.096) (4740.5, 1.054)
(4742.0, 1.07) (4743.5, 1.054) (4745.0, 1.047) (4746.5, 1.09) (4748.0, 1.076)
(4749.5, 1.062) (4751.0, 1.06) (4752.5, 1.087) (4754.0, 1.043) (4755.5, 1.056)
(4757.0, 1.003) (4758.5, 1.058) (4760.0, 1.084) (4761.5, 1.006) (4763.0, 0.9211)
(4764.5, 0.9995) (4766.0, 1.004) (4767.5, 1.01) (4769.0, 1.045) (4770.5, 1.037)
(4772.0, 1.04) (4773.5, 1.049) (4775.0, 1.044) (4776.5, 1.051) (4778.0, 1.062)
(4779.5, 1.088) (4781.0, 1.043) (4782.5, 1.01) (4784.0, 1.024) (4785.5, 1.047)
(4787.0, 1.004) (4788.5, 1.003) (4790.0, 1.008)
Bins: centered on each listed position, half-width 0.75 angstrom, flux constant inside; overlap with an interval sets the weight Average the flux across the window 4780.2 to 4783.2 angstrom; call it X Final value 1.03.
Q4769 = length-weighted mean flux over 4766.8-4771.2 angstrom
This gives 1.03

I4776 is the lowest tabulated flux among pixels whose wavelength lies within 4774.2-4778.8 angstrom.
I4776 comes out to 1.044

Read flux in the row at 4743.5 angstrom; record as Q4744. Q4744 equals 1.054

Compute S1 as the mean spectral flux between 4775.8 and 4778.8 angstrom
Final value 1.06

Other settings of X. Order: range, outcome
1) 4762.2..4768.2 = 0.984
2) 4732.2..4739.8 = 1.05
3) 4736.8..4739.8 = 1.07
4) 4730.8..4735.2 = 1.02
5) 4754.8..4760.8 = 1.05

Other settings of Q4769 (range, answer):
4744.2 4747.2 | 1.07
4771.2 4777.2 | 1.05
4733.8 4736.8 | 1.03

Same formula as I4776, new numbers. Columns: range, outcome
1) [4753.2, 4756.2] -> 1.043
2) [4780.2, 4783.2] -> 1.01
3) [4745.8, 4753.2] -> 1.06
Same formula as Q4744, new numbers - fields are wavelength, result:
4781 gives 1.043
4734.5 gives 1.034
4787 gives 1.004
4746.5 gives 1.09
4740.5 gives 1.054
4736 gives 1.033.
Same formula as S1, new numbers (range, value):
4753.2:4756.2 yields 1.05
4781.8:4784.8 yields 1.02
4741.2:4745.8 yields 1.06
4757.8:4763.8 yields 1.02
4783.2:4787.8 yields 1.02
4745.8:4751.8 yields 1.07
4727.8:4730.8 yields 0.979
